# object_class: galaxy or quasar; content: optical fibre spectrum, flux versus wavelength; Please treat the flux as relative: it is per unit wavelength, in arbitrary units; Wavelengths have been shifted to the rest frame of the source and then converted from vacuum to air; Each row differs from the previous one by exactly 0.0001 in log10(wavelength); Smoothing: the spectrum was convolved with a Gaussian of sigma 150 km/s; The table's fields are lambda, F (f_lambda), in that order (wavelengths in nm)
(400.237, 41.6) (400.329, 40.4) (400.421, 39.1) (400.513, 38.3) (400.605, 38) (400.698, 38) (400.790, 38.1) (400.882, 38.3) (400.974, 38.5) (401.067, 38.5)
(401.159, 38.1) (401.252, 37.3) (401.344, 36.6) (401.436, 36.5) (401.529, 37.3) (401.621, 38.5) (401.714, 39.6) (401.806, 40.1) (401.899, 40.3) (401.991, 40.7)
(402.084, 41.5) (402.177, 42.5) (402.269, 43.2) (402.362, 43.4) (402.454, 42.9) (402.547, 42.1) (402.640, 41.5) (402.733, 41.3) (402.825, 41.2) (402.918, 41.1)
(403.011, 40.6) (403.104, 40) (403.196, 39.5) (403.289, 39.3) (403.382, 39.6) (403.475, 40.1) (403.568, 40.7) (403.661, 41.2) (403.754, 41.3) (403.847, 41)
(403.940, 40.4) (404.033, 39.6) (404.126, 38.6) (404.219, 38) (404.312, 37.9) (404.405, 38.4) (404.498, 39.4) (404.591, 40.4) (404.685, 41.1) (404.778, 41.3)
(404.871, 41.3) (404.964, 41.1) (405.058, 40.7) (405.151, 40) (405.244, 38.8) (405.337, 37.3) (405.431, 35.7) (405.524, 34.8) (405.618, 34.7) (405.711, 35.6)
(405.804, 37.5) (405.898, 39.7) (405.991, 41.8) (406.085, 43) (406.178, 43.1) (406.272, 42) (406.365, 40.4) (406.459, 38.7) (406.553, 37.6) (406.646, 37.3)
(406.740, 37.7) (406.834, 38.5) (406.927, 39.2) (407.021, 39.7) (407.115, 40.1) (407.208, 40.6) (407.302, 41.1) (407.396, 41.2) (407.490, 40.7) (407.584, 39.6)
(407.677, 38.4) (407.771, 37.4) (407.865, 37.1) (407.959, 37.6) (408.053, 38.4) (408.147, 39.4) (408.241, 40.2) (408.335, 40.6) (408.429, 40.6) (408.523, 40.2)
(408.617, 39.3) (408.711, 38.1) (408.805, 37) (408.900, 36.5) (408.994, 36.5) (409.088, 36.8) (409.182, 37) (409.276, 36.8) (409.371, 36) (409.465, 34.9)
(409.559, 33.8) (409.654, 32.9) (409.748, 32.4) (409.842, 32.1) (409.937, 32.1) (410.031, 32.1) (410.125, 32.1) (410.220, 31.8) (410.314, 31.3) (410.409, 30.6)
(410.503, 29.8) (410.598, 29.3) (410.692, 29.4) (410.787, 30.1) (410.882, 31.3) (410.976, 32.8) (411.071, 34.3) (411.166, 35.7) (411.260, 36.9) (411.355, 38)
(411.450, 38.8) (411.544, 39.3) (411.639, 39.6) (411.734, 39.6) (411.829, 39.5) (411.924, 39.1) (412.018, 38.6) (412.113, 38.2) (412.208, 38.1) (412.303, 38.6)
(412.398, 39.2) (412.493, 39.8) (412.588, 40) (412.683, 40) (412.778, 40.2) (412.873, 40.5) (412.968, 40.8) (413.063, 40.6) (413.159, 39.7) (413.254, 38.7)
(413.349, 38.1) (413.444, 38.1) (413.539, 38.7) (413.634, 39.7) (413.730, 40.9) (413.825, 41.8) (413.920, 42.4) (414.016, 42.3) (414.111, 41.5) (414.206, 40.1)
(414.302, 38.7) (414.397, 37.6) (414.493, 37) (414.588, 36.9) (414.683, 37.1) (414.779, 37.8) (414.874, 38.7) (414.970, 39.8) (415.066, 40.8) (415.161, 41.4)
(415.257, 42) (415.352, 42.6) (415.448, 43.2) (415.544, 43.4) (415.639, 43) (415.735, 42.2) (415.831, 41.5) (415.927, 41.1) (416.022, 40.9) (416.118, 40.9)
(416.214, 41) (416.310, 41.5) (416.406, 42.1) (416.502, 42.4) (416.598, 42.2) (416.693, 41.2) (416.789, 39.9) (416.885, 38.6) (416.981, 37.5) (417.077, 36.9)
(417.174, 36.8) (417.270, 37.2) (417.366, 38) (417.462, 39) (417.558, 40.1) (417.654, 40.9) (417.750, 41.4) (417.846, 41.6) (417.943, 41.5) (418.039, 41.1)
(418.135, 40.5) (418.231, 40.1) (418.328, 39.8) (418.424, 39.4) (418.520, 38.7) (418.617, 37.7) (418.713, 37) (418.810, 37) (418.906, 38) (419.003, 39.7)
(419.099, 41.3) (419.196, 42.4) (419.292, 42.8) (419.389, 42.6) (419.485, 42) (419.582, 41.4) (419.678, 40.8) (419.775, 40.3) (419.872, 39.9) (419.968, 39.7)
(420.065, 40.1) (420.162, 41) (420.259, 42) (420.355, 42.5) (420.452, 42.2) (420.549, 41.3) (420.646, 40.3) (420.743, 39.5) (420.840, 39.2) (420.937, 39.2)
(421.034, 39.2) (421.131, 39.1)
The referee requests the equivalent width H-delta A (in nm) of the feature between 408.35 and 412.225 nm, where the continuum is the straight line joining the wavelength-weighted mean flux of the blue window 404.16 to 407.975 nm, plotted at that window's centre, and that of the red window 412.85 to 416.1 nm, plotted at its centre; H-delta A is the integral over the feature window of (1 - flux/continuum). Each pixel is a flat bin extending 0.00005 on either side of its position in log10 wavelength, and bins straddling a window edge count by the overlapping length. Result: 0.426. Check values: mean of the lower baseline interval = 39.2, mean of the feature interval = 35.4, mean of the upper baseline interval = 40.3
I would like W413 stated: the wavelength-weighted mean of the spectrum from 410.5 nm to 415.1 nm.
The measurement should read 38.1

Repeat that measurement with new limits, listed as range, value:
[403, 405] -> 40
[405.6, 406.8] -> 39.3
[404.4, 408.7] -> 39.3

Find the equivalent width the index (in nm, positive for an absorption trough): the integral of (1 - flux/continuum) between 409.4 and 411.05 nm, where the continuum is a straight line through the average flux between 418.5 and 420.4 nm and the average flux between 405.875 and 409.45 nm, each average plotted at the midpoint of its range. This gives 0.32 nm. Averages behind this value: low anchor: 39.1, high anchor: 40.4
